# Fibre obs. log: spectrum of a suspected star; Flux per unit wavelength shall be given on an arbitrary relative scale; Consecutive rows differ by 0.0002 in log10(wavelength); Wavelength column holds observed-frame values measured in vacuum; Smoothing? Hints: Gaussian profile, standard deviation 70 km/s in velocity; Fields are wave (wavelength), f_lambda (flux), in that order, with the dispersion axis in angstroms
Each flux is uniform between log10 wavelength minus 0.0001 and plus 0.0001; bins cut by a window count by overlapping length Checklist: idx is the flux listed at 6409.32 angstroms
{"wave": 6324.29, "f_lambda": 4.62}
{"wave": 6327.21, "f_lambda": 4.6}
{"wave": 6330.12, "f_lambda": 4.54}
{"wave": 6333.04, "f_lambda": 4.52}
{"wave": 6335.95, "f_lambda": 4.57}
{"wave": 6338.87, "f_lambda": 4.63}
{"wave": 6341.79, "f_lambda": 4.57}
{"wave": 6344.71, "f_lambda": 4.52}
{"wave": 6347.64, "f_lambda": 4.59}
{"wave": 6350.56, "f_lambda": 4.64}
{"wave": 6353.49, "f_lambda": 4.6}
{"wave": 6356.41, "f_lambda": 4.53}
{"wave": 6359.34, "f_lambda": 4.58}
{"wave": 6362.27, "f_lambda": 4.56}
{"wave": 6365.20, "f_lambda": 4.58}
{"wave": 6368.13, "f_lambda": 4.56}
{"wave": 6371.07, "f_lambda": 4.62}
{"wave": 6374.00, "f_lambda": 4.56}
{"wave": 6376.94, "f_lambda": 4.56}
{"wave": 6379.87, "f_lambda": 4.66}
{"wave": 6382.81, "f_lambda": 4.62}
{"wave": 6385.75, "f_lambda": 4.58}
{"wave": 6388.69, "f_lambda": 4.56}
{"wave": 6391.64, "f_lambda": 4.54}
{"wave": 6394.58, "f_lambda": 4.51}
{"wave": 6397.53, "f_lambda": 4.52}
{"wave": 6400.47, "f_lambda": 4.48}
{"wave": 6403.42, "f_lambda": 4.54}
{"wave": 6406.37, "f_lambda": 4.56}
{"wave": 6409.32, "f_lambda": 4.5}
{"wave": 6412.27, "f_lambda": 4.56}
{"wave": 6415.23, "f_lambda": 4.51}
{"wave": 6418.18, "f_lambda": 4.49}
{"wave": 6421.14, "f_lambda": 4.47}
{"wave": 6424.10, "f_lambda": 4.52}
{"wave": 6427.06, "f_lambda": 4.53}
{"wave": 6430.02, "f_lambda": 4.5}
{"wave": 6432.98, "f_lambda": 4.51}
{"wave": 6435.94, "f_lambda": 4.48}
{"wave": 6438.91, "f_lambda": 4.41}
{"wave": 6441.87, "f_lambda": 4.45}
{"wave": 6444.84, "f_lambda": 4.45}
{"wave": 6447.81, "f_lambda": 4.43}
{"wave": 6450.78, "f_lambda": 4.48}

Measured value 4.5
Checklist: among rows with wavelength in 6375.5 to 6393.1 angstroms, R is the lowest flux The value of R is 4.54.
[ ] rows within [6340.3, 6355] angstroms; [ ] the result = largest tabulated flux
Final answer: 4.64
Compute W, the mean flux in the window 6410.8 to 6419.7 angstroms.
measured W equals 4.52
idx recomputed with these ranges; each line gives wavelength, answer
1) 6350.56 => 4.64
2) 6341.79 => 4.57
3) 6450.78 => 4.48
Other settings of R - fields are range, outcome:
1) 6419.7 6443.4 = 4.41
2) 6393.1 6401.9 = 4.48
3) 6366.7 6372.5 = 4.56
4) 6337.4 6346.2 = 4.52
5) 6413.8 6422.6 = 4.47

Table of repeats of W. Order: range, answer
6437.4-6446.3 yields 4.44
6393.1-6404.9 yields 4.51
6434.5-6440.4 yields 4.45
